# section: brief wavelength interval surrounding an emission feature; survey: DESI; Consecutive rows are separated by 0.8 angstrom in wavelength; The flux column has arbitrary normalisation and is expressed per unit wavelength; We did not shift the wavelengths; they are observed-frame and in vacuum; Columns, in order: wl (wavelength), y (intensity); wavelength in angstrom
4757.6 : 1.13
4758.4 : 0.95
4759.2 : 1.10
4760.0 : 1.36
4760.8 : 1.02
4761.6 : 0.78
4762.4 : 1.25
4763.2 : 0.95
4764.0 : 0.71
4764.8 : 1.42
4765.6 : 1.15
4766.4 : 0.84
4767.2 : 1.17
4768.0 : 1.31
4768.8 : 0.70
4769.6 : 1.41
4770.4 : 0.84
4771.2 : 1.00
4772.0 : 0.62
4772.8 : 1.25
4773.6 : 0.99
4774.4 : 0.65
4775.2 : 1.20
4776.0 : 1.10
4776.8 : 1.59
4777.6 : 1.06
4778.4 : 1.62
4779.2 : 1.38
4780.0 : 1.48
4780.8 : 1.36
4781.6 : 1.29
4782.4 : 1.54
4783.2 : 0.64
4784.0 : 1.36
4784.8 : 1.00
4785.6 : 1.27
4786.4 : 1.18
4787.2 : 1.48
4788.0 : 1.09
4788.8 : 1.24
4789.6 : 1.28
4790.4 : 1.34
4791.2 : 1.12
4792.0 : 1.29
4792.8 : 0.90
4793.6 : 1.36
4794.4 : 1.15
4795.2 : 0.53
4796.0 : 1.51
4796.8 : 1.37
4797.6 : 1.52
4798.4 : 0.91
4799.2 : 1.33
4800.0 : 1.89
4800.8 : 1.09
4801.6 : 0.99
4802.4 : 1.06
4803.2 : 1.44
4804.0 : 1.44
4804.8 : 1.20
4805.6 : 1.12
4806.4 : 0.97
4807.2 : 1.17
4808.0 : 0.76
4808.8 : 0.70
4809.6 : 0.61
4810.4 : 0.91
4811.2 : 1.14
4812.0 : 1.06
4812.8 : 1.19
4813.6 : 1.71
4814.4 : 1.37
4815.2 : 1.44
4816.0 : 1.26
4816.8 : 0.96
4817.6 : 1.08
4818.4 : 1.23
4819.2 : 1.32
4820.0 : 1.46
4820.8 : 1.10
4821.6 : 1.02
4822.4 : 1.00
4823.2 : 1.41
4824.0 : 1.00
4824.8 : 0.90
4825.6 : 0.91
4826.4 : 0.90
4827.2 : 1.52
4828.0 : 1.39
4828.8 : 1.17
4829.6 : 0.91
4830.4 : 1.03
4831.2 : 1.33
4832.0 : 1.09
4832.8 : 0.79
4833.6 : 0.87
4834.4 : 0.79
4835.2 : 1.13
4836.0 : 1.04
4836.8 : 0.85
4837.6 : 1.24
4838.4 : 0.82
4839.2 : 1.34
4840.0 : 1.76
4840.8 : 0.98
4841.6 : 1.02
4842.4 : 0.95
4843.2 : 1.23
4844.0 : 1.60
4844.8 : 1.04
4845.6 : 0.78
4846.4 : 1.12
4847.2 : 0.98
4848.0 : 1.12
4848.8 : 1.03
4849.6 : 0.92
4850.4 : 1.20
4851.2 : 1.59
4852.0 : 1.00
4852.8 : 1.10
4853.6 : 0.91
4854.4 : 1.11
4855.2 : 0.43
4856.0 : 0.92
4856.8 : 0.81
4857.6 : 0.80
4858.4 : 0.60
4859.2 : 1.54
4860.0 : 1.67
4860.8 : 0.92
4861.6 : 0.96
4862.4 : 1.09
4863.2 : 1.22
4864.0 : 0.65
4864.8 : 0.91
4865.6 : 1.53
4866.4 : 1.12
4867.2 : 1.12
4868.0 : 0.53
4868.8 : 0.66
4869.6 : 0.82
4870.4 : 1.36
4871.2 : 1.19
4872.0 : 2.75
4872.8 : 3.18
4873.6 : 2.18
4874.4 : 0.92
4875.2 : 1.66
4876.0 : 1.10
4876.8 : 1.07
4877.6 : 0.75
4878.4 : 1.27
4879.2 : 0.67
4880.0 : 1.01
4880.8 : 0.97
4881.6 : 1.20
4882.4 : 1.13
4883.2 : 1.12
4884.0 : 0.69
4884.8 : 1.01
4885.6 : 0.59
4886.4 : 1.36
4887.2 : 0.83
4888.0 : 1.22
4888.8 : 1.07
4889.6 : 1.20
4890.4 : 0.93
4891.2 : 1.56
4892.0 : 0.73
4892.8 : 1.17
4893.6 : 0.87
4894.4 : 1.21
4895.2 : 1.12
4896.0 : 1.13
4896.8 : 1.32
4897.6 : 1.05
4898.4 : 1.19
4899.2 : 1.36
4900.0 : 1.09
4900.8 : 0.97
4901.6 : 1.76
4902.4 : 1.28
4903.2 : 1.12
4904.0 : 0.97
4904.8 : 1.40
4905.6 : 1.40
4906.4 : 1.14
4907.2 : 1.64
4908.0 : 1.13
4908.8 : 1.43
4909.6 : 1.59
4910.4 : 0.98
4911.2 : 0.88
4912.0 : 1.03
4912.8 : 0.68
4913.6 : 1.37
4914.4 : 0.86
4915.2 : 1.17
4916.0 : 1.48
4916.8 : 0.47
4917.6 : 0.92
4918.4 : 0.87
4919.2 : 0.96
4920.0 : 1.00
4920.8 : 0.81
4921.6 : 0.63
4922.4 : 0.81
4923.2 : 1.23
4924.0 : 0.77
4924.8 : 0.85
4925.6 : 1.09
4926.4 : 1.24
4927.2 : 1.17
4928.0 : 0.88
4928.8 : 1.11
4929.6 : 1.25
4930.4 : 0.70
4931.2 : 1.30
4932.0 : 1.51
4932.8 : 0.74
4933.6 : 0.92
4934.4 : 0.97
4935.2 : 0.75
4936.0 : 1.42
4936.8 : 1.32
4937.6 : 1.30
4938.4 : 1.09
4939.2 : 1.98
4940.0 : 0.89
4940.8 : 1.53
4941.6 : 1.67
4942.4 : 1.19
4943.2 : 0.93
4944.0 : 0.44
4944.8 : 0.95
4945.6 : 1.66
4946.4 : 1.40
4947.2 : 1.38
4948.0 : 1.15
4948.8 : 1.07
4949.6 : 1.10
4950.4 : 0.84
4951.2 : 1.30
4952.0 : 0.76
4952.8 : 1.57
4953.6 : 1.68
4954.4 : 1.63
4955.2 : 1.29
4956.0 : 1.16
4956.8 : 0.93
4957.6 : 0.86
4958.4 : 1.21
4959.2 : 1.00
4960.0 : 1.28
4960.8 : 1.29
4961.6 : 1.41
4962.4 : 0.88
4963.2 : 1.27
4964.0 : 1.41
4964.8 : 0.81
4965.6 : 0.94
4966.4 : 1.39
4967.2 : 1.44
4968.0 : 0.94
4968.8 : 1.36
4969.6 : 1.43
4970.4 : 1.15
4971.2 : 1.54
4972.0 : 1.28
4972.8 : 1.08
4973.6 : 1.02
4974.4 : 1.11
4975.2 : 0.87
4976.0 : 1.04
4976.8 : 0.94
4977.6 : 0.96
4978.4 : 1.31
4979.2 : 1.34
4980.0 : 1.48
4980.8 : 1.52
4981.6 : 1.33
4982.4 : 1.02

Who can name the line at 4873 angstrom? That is H-gamma 4340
